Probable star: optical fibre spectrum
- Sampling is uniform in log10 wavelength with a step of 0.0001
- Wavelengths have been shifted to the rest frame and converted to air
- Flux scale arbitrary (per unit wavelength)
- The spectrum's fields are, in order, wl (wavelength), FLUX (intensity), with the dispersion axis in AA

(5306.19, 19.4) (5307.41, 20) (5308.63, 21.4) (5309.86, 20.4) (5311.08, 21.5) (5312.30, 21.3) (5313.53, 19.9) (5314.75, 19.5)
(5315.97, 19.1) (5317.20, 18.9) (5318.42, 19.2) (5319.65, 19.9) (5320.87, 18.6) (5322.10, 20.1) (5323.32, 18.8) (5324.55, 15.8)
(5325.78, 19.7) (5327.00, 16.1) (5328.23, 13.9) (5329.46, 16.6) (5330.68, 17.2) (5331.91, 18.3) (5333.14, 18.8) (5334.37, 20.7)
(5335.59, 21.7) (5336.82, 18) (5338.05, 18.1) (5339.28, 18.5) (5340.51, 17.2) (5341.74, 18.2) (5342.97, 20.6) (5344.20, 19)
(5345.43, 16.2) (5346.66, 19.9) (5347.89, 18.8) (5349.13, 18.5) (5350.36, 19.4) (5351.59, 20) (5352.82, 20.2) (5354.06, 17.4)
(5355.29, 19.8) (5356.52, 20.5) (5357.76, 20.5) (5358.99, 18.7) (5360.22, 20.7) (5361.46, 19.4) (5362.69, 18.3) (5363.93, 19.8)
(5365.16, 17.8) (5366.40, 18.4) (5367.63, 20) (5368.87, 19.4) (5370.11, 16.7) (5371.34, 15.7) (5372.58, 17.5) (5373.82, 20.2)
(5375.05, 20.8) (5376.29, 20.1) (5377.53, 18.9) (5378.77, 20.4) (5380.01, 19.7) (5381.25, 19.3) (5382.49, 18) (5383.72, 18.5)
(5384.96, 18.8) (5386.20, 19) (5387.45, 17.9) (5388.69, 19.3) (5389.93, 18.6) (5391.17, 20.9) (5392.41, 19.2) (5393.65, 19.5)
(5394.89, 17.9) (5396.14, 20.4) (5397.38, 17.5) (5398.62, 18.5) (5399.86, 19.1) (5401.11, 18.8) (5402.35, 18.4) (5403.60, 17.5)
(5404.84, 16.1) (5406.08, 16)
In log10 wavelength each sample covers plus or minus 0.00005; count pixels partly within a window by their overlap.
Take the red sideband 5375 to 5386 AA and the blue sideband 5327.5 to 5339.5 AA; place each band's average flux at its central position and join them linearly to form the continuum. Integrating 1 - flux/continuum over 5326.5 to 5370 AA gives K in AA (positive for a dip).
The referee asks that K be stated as -0.5 AA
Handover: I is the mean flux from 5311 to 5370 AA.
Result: 18.9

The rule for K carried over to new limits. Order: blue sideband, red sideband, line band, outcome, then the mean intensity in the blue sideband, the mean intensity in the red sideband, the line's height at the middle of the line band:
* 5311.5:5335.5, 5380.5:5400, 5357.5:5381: -0.33 AA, 18.6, 18.9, 18.8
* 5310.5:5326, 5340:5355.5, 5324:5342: 1.12 AA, 19.4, 18.8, 19.1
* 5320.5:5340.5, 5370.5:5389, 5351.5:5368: -0.68 AA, 18.1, 18.9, 18.6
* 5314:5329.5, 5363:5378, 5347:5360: -0.60 AA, 18.2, 18.8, 18.6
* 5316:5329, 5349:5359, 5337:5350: 0.38 AA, 18.1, 19.5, 19.1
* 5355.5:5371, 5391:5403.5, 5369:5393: 0.10 AA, 19.1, 18.9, 19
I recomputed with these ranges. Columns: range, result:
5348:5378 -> 19.1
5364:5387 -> 18.9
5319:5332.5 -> 17.7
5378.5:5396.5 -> 19.1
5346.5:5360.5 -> 19.5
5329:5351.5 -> 18.7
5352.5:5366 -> 19.3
